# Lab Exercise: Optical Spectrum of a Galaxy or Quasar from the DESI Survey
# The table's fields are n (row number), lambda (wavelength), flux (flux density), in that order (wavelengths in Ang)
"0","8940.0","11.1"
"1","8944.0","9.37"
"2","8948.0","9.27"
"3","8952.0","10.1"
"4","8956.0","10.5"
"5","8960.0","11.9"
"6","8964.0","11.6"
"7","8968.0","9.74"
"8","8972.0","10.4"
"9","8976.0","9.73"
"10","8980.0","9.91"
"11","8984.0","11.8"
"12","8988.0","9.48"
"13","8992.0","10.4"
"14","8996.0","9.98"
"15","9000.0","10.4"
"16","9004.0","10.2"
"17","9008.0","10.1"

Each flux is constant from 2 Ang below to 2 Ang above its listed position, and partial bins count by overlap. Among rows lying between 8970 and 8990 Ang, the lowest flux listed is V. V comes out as 9.48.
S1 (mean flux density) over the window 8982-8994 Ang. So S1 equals 10.6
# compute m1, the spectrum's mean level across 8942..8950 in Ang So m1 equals 9.32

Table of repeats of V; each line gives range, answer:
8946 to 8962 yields 9.27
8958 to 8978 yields 9.73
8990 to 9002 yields 9.98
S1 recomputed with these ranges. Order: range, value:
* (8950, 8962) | 10.8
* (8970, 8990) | 10.3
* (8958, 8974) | 10.9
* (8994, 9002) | 10.2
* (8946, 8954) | 9.68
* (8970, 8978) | 10.1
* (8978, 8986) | 10.9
